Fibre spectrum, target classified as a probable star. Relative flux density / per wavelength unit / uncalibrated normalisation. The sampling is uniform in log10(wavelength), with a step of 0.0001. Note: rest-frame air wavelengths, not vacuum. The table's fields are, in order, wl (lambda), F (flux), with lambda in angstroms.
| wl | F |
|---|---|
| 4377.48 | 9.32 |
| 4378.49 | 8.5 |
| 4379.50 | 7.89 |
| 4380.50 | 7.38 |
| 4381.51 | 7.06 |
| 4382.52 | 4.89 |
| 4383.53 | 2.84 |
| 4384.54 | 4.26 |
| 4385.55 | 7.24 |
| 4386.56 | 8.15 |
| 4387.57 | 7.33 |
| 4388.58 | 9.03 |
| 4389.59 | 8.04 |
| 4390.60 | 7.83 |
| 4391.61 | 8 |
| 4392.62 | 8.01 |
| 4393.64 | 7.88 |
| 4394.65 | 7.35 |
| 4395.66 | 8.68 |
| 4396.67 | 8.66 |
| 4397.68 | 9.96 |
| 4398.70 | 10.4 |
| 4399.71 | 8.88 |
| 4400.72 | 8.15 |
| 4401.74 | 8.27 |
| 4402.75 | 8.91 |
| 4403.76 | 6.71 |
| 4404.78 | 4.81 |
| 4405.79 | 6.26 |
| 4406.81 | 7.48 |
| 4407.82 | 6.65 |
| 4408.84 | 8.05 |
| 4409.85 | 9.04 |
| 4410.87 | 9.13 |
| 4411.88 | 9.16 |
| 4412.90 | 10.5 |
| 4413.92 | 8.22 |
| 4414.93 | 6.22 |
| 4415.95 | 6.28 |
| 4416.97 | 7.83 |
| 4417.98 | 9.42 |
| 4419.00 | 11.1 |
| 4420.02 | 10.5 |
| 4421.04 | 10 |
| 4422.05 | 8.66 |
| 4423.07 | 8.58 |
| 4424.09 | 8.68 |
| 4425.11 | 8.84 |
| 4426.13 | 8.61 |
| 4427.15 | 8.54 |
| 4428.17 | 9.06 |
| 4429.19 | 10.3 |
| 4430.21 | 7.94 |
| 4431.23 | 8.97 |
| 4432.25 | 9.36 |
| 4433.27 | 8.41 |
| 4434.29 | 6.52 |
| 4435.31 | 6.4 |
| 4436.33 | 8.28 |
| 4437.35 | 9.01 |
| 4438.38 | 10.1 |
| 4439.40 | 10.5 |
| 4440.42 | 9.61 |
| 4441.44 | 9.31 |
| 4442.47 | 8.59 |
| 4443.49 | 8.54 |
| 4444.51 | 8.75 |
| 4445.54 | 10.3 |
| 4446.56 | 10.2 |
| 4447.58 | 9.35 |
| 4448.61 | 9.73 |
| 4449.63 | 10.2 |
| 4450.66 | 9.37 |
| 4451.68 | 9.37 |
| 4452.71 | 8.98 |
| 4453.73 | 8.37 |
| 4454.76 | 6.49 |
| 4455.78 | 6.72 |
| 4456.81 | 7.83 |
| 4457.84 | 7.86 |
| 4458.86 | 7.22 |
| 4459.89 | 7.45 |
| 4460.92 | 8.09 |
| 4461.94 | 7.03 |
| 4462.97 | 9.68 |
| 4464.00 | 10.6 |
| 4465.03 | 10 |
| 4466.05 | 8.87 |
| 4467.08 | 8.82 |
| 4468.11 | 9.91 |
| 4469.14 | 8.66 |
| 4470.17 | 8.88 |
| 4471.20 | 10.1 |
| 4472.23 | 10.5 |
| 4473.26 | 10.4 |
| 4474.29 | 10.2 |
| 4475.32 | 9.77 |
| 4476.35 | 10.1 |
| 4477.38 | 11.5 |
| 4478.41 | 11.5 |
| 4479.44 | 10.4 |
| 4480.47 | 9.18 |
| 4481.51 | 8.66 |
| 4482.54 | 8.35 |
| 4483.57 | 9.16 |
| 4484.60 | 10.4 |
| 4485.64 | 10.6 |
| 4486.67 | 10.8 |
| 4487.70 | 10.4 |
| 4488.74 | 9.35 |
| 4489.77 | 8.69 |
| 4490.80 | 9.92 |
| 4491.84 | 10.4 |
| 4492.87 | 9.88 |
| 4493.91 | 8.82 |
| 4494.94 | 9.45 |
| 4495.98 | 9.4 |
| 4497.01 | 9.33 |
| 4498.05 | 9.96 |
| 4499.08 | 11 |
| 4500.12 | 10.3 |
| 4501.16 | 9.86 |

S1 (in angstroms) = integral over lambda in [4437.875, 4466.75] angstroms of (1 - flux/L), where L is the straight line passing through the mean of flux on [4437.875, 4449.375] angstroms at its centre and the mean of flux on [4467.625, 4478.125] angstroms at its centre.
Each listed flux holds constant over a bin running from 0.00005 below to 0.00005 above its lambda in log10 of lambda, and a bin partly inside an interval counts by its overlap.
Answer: 2.4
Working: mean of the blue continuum 9.56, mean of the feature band 8.9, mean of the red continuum 10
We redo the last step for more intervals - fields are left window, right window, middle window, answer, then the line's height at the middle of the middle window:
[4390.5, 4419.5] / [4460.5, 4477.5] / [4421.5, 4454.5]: -0.2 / 8.91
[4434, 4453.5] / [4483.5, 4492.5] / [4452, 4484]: 1.8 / 9.61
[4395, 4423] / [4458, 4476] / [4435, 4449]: -0.6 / 8.86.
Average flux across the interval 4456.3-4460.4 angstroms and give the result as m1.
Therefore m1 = 7.59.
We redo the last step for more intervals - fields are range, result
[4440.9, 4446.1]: 9.11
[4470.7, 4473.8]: 10.3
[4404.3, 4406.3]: 5.55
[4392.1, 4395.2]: 7.75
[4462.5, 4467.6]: 9.6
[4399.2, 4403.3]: 8.55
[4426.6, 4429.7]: 9.29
